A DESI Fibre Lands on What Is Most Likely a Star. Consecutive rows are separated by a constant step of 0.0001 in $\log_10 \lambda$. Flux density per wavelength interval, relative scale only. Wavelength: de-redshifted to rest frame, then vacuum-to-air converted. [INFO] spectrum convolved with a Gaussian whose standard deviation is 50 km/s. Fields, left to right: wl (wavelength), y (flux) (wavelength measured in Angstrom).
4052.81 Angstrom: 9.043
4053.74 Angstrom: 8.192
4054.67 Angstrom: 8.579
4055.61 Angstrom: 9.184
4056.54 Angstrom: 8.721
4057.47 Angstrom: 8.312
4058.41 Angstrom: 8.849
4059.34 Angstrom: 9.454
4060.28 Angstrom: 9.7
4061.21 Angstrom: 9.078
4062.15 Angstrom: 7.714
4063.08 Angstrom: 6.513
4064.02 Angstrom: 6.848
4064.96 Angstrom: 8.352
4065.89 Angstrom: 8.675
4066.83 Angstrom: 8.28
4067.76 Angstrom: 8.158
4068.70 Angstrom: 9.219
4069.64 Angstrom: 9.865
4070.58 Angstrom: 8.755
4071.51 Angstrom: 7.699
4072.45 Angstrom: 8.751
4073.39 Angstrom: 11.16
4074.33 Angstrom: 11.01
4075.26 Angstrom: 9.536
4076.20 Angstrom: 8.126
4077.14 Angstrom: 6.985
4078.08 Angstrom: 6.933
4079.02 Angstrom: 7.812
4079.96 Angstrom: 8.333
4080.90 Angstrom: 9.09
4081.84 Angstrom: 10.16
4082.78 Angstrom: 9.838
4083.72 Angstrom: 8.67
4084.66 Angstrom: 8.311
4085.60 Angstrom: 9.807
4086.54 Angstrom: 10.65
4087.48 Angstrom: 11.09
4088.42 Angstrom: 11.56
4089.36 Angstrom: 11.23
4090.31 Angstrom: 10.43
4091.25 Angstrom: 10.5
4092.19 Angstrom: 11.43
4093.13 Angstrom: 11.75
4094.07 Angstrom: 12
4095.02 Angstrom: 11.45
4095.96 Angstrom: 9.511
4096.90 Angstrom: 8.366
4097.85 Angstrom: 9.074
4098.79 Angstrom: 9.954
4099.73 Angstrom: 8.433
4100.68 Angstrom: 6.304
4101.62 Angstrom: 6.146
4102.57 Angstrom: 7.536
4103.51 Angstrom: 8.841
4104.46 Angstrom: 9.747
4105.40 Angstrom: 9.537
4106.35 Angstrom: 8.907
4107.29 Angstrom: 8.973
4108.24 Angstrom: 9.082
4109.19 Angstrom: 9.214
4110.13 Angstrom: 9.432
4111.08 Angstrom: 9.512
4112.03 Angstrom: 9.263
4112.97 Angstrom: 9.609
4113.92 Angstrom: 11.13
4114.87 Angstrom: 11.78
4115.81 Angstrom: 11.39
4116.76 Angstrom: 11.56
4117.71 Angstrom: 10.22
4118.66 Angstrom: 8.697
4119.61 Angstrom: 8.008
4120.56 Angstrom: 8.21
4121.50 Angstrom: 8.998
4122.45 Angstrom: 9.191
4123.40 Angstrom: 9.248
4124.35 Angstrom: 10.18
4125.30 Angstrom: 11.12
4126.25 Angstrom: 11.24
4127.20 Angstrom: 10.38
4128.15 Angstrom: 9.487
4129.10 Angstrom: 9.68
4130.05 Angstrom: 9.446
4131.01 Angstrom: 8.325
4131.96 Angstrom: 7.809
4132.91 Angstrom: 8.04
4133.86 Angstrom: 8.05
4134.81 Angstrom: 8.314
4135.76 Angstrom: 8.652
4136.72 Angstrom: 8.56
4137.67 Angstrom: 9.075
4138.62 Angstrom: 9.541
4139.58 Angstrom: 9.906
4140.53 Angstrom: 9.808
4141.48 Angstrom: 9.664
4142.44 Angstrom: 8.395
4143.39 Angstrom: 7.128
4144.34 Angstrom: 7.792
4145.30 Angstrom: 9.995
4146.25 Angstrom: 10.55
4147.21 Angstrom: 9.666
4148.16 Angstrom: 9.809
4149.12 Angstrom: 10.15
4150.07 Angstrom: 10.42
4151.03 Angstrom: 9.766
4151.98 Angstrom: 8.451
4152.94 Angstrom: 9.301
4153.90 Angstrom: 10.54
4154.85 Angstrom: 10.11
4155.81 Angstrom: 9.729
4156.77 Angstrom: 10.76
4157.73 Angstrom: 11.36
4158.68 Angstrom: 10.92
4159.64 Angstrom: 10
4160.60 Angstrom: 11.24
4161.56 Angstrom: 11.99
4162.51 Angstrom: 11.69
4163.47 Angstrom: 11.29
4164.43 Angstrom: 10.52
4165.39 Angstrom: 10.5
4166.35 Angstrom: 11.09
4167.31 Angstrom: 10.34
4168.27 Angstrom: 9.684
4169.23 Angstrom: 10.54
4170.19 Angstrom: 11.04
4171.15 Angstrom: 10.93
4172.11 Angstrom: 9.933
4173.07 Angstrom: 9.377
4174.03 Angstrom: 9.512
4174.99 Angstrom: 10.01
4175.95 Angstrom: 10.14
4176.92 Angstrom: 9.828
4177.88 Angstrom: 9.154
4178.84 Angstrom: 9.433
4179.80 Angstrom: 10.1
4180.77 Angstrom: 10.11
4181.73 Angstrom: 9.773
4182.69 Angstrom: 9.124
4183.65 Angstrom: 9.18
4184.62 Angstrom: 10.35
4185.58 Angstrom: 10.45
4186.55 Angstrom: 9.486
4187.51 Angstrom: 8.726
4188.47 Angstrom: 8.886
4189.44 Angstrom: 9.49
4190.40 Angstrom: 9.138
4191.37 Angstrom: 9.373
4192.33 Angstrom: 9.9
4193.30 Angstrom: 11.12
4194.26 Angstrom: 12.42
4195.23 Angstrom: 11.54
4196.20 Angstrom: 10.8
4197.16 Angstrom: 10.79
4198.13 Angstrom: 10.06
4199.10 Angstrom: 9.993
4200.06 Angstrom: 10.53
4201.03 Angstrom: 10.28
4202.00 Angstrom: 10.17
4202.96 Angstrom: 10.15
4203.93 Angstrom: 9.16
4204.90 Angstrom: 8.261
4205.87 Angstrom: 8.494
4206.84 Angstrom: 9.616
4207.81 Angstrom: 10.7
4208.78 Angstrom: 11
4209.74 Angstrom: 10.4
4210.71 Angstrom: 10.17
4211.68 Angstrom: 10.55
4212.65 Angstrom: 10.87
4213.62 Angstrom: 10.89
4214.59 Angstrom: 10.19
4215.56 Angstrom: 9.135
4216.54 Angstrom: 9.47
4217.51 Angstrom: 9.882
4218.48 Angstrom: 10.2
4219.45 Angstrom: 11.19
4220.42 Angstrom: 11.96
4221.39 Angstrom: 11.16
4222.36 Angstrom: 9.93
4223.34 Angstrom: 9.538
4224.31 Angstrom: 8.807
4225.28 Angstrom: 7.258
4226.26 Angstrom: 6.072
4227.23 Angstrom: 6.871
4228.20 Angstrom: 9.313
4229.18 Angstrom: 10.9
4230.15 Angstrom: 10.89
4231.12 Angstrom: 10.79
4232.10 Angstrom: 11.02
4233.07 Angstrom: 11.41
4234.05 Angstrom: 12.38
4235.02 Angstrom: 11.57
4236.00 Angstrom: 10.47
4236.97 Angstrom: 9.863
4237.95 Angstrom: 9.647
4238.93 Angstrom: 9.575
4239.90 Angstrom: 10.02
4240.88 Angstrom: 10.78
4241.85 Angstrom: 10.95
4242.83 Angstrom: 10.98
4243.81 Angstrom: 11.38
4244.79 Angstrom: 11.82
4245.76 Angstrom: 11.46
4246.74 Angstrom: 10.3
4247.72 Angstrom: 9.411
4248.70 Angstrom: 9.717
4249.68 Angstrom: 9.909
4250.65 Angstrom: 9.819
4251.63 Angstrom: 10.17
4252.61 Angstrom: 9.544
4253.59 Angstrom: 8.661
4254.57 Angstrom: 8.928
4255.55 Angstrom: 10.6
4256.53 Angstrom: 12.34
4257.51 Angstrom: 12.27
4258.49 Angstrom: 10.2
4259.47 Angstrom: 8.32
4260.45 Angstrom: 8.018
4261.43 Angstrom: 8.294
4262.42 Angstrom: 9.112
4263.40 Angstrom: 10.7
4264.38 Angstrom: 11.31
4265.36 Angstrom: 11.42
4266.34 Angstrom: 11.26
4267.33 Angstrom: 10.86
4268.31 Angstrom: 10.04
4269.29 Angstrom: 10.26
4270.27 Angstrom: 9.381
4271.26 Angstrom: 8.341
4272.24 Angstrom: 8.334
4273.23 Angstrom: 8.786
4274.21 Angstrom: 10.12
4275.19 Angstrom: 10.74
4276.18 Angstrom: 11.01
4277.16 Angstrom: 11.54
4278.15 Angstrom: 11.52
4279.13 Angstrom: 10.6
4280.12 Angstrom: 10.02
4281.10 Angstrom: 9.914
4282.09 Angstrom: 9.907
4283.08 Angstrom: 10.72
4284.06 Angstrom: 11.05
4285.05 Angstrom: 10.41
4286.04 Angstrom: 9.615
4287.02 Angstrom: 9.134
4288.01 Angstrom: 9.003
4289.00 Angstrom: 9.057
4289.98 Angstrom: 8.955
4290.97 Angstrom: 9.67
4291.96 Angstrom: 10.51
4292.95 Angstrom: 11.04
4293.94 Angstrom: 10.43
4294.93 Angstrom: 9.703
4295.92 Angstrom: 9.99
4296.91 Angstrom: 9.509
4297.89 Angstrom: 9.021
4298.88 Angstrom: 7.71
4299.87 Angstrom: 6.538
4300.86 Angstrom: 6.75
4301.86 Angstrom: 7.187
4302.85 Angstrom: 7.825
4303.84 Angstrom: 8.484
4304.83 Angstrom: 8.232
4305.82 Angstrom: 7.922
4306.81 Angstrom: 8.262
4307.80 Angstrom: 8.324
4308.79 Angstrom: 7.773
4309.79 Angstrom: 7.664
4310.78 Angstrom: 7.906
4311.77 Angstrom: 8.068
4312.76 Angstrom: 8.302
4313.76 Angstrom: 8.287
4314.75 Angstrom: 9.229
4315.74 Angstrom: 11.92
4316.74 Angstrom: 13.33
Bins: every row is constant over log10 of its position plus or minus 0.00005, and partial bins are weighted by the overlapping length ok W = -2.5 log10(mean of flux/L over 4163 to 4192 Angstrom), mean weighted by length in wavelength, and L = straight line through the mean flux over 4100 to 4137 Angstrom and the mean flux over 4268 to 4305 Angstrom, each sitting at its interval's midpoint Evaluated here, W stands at -0.07 mag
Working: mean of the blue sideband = 9.22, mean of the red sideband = 9.51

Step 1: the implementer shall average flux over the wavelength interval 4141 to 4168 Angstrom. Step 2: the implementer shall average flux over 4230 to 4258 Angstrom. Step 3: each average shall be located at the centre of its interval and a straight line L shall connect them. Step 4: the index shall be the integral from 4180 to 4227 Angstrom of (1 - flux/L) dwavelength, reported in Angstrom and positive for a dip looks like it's 2.0 Angstrom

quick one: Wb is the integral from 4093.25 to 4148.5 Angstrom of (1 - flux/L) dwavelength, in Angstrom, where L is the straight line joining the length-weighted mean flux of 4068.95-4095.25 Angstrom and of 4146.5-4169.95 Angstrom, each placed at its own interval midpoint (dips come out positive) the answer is 4.1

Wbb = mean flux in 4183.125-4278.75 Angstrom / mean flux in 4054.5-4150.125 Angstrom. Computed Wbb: 1.09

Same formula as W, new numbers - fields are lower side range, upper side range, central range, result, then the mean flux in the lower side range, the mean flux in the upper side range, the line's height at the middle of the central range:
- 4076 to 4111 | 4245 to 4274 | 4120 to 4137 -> 0.04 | 9.34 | 9.94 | 9.47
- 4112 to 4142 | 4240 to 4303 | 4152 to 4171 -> -0.11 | 9.52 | 9.9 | 9.61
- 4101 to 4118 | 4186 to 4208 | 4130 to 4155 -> 0.06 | 9.51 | 9.95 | 9.68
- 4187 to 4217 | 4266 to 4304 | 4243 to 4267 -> -0.05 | 10.1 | 9.61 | 9.78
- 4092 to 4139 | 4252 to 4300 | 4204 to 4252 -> -0.04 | 9.4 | 9.91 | 9.76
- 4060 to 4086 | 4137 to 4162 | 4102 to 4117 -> -0.05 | 8.68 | 9.84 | 9.23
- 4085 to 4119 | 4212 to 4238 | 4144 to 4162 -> -0.02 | 9.83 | 10.1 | 9.93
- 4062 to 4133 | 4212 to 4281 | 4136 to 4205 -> -0.03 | 9.34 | 10.1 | 9.73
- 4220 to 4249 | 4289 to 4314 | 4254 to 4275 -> -0.05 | 10.2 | 8.57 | 9.48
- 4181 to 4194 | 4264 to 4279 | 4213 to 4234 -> 0.01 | 9.68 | 10.3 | 9.96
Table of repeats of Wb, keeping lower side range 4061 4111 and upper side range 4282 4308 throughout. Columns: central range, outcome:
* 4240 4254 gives -1.95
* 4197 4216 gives -2.00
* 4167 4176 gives -1.02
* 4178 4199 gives -2.05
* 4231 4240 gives -1.59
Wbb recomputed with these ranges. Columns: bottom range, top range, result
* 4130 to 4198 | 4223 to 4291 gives 1.02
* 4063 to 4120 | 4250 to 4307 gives 1.03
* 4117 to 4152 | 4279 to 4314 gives 0.97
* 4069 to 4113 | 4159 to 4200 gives 1.09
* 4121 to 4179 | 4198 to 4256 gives 1.03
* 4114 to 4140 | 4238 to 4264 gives 1.07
